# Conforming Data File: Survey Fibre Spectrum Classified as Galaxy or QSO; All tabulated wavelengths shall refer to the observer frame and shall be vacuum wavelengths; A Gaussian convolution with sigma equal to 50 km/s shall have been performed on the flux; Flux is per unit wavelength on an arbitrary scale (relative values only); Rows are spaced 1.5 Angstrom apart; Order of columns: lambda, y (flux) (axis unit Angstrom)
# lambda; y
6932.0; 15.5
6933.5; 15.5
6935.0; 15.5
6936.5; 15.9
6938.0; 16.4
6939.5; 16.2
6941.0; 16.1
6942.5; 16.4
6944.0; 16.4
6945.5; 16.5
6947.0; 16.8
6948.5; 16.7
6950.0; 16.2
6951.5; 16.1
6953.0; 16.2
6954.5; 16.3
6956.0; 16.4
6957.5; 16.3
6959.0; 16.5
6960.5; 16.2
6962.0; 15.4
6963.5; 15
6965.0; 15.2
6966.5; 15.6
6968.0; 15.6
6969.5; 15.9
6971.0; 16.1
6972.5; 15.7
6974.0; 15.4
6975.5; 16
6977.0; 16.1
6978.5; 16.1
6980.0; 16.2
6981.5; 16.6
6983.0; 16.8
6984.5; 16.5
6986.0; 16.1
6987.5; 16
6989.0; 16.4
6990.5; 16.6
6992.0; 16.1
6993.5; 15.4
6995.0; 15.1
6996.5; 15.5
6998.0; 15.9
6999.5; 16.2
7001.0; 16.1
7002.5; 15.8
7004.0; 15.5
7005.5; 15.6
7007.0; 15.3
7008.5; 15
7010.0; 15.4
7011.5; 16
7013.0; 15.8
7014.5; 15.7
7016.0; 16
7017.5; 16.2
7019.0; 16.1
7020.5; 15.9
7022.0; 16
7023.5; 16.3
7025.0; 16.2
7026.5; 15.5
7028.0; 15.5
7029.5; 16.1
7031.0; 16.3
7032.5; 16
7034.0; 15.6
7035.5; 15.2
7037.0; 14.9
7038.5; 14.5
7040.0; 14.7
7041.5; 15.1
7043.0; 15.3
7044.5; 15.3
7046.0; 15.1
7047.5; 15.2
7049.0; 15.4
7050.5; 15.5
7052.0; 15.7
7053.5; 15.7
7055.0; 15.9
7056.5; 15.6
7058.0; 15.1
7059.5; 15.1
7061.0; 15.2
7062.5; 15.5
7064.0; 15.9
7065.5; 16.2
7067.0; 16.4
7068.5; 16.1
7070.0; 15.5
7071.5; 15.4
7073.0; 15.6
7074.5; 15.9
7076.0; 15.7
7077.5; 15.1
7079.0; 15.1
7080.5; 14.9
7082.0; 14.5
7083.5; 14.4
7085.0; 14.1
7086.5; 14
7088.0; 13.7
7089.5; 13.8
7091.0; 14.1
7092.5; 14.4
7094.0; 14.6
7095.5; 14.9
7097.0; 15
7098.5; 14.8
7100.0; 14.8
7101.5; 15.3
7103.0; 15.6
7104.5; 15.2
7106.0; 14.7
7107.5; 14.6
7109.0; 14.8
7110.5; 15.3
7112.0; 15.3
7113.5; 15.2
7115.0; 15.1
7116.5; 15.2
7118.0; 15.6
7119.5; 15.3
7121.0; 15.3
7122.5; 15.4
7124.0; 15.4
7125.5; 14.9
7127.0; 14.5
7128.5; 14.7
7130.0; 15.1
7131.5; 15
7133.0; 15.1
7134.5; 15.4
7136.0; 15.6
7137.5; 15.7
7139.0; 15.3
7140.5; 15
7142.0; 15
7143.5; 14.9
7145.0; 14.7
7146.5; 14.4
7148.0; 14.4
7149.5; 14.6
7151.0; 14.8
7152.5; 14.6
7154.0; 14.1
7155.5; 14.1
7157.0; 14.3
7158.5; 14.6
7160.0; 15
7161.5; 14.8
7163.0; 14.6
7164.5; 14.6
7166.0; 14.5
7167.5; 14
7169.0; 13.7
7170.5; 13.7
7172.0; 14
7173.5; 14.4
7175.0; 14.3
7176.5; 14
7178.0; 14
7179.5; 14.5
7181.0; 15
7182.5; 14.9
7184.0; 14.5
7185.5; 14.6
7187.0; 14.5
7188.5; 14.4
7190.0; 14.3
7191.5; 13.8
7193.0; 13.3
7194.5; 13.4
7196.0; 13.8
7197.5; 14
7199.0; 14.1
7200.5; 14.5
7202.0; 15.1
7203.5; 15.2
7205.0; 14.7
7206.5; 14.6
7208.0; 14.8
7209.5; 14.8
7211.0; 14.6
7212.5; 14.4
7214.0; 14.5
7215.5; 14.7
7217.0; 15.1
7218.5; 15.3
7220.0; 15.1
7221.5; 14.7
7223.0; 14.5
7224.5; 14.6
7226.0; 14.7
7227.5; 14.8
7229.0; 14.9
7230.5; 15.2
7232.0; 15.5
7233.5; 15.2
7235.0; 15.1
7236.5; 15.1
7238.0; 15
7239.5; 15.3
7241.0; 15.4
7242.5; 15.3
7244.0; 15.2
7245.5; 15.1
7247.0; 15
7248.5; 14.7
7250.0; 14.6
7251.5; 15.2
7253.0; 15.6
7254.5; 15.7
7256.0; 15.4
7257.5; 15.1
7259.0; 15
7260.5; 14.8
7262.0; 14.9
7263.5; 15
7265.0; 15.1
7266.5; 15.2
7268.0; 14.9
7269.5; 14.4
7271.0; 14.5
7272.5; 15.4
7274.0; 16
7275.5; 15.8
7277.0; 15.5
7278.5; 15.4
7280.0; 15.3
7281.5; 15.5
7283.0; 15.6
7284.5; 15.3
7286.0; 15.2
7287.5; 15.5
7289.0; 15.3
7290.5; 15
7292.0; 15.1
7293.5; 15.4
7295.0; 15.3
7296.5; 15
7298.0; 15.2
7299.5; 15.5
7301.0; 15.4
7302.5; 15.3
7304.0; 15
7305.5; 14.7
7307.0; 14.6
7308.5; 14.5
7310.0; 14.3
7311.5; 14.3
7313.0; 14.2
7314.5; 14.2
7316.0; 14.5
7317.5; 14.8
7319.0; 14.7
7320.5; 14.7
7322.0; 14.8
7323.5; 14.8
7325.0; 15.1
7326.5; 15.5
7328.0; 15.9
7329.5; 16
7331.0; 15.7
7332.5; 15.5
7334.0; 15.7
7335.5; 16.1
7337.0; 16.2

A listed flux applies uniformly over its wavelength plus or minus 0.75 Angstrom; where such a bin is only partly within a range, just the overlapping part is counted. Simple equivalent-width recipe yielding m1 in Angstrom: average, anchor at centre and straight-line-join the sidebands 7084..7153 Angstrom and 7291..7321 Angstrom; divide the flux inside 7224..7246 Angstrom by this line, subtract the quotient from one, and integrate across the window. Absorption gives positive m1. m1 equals -0.4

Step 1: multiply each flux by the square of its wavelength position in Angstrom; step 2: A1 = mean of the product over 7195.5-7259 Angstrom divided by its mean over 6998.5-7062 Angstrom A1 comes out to 1.01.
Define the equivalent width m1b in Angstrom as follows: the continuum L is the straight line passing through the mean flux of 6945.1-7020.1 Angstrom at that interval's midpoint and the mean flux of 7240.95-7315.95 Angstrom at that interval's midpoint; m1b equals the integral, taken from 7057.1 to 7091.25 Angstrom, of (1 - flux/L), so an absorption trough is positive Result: 1.3 Angstrom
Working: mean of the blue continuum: 16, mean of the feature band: 15.1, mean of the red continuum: 15.1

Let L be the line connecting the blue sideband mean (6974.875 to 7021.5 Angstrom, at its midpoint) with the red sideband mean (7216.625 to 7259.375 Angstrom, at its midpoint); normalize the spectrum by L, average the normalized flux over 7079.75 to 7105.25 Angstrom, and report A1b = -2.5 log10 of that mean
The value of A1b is 0.072 mag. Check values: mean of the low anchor 15.9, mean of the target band 14.6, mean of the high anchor 15.1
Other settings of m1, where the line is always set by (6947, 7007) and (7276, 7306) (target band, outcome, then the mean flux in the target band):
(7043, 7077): 0.5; 15.6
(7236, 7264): 0.5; 15.1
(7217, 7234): 0.5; 15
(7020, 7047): 0.6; 15.5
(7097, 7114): 0.7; 15.1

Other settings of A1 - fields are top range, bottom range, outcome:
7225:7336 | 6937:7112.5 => 1.04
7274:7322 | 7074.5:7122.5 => 1.07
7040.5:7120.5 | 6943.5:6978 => 0.98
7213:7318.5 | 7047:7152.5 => 1.04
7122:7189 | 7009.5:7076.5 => 0.97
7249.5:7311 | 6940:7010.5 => 1.03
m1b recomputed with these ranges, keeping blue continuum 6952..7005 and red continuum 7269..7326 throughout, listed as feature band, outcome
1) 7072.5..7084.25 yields 0.4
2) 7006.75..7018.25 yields 0.1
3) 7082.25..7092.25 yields 1.0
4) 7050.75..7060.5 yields 0.1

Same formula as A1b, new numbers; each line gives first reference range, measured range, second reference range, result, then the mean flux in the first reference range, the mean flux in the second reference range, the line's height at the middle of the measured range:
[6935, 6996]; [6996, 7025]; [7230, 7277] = 0.01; 16.1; 15.2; 15.9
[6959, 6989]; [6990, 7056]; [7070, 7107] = -0.01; 15.9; 14.8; 15.5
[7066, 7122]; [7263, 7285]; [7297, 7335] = -0.02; 15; 15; 15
